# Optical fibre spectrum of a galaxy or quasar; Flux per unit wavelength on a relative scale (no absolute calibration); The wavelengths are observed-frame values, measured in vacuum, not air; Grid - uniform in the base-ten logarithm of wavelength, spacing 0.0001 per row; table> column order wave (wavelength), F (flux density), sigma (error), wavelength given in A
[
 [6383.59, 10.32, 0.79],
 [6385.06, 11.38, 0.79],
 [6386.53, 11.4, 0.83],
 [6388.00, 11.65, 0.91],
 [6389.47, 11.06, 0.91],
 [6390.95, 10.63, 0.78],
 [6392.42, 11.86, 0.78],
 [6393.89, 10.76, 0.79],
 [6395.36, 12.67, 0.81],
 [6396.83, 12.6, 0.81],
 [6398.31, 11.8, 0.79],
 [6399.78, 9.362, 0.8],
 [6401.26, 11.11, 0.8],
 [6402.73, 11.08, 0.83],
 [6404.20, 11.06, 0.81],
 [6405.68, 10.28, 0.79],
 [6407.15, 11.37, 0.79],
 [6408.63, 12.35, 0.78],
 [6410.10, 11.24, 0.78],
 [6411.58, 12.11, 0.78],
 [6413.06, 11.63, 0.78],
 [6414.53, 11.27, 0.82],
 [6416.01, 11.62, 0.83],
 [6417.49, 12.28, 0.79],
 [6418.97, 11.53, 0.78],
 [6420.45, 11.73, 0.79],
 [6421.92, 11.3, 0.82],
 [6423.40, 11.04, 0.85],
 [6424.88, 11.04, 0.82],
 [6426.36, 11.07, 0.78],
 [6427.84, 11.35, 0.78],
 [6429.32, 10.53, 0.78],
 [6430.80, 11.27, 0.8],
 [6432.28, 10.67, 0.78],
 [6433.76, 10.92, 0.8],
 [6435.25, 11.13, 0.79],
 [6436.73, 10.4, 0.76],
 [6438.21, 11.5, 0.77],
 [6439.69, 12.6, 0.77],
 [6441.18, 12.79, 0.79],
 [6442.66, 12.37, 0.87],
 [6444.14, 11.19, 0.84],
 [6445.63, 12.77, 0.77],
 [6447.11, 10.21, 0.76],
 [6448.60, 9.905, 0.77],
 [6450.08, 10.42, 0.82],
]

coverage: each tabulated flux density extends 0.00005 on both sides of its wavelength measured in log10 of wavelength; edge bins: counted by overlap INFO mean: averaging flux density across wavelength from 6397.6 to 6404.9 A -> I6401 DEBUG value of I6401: 10.9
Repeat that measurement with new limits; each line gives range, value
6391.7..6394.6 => 11.3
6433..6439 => 11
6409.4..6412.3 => 11.7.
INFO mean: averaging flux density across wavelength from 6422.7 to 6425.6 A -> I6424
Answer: 11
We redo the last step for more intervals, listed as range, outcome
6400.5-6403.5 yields 11.1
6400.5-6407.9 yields 11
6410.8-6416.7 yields 11.6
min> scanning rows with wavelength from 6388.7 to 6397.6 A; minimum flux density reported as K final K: 10.63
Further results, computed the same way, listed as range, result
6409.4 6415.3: 11.24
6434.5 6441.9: 10.4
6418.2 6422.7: 11.3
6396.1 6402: 9.362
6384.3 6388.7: 11.38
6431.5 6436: 10.67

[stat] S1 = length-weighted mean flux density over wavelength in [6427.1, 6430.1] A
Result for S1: 10.9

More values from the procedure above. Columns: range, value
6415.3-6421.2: 11.8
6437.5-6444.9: 12.1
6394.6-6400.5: 11.6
